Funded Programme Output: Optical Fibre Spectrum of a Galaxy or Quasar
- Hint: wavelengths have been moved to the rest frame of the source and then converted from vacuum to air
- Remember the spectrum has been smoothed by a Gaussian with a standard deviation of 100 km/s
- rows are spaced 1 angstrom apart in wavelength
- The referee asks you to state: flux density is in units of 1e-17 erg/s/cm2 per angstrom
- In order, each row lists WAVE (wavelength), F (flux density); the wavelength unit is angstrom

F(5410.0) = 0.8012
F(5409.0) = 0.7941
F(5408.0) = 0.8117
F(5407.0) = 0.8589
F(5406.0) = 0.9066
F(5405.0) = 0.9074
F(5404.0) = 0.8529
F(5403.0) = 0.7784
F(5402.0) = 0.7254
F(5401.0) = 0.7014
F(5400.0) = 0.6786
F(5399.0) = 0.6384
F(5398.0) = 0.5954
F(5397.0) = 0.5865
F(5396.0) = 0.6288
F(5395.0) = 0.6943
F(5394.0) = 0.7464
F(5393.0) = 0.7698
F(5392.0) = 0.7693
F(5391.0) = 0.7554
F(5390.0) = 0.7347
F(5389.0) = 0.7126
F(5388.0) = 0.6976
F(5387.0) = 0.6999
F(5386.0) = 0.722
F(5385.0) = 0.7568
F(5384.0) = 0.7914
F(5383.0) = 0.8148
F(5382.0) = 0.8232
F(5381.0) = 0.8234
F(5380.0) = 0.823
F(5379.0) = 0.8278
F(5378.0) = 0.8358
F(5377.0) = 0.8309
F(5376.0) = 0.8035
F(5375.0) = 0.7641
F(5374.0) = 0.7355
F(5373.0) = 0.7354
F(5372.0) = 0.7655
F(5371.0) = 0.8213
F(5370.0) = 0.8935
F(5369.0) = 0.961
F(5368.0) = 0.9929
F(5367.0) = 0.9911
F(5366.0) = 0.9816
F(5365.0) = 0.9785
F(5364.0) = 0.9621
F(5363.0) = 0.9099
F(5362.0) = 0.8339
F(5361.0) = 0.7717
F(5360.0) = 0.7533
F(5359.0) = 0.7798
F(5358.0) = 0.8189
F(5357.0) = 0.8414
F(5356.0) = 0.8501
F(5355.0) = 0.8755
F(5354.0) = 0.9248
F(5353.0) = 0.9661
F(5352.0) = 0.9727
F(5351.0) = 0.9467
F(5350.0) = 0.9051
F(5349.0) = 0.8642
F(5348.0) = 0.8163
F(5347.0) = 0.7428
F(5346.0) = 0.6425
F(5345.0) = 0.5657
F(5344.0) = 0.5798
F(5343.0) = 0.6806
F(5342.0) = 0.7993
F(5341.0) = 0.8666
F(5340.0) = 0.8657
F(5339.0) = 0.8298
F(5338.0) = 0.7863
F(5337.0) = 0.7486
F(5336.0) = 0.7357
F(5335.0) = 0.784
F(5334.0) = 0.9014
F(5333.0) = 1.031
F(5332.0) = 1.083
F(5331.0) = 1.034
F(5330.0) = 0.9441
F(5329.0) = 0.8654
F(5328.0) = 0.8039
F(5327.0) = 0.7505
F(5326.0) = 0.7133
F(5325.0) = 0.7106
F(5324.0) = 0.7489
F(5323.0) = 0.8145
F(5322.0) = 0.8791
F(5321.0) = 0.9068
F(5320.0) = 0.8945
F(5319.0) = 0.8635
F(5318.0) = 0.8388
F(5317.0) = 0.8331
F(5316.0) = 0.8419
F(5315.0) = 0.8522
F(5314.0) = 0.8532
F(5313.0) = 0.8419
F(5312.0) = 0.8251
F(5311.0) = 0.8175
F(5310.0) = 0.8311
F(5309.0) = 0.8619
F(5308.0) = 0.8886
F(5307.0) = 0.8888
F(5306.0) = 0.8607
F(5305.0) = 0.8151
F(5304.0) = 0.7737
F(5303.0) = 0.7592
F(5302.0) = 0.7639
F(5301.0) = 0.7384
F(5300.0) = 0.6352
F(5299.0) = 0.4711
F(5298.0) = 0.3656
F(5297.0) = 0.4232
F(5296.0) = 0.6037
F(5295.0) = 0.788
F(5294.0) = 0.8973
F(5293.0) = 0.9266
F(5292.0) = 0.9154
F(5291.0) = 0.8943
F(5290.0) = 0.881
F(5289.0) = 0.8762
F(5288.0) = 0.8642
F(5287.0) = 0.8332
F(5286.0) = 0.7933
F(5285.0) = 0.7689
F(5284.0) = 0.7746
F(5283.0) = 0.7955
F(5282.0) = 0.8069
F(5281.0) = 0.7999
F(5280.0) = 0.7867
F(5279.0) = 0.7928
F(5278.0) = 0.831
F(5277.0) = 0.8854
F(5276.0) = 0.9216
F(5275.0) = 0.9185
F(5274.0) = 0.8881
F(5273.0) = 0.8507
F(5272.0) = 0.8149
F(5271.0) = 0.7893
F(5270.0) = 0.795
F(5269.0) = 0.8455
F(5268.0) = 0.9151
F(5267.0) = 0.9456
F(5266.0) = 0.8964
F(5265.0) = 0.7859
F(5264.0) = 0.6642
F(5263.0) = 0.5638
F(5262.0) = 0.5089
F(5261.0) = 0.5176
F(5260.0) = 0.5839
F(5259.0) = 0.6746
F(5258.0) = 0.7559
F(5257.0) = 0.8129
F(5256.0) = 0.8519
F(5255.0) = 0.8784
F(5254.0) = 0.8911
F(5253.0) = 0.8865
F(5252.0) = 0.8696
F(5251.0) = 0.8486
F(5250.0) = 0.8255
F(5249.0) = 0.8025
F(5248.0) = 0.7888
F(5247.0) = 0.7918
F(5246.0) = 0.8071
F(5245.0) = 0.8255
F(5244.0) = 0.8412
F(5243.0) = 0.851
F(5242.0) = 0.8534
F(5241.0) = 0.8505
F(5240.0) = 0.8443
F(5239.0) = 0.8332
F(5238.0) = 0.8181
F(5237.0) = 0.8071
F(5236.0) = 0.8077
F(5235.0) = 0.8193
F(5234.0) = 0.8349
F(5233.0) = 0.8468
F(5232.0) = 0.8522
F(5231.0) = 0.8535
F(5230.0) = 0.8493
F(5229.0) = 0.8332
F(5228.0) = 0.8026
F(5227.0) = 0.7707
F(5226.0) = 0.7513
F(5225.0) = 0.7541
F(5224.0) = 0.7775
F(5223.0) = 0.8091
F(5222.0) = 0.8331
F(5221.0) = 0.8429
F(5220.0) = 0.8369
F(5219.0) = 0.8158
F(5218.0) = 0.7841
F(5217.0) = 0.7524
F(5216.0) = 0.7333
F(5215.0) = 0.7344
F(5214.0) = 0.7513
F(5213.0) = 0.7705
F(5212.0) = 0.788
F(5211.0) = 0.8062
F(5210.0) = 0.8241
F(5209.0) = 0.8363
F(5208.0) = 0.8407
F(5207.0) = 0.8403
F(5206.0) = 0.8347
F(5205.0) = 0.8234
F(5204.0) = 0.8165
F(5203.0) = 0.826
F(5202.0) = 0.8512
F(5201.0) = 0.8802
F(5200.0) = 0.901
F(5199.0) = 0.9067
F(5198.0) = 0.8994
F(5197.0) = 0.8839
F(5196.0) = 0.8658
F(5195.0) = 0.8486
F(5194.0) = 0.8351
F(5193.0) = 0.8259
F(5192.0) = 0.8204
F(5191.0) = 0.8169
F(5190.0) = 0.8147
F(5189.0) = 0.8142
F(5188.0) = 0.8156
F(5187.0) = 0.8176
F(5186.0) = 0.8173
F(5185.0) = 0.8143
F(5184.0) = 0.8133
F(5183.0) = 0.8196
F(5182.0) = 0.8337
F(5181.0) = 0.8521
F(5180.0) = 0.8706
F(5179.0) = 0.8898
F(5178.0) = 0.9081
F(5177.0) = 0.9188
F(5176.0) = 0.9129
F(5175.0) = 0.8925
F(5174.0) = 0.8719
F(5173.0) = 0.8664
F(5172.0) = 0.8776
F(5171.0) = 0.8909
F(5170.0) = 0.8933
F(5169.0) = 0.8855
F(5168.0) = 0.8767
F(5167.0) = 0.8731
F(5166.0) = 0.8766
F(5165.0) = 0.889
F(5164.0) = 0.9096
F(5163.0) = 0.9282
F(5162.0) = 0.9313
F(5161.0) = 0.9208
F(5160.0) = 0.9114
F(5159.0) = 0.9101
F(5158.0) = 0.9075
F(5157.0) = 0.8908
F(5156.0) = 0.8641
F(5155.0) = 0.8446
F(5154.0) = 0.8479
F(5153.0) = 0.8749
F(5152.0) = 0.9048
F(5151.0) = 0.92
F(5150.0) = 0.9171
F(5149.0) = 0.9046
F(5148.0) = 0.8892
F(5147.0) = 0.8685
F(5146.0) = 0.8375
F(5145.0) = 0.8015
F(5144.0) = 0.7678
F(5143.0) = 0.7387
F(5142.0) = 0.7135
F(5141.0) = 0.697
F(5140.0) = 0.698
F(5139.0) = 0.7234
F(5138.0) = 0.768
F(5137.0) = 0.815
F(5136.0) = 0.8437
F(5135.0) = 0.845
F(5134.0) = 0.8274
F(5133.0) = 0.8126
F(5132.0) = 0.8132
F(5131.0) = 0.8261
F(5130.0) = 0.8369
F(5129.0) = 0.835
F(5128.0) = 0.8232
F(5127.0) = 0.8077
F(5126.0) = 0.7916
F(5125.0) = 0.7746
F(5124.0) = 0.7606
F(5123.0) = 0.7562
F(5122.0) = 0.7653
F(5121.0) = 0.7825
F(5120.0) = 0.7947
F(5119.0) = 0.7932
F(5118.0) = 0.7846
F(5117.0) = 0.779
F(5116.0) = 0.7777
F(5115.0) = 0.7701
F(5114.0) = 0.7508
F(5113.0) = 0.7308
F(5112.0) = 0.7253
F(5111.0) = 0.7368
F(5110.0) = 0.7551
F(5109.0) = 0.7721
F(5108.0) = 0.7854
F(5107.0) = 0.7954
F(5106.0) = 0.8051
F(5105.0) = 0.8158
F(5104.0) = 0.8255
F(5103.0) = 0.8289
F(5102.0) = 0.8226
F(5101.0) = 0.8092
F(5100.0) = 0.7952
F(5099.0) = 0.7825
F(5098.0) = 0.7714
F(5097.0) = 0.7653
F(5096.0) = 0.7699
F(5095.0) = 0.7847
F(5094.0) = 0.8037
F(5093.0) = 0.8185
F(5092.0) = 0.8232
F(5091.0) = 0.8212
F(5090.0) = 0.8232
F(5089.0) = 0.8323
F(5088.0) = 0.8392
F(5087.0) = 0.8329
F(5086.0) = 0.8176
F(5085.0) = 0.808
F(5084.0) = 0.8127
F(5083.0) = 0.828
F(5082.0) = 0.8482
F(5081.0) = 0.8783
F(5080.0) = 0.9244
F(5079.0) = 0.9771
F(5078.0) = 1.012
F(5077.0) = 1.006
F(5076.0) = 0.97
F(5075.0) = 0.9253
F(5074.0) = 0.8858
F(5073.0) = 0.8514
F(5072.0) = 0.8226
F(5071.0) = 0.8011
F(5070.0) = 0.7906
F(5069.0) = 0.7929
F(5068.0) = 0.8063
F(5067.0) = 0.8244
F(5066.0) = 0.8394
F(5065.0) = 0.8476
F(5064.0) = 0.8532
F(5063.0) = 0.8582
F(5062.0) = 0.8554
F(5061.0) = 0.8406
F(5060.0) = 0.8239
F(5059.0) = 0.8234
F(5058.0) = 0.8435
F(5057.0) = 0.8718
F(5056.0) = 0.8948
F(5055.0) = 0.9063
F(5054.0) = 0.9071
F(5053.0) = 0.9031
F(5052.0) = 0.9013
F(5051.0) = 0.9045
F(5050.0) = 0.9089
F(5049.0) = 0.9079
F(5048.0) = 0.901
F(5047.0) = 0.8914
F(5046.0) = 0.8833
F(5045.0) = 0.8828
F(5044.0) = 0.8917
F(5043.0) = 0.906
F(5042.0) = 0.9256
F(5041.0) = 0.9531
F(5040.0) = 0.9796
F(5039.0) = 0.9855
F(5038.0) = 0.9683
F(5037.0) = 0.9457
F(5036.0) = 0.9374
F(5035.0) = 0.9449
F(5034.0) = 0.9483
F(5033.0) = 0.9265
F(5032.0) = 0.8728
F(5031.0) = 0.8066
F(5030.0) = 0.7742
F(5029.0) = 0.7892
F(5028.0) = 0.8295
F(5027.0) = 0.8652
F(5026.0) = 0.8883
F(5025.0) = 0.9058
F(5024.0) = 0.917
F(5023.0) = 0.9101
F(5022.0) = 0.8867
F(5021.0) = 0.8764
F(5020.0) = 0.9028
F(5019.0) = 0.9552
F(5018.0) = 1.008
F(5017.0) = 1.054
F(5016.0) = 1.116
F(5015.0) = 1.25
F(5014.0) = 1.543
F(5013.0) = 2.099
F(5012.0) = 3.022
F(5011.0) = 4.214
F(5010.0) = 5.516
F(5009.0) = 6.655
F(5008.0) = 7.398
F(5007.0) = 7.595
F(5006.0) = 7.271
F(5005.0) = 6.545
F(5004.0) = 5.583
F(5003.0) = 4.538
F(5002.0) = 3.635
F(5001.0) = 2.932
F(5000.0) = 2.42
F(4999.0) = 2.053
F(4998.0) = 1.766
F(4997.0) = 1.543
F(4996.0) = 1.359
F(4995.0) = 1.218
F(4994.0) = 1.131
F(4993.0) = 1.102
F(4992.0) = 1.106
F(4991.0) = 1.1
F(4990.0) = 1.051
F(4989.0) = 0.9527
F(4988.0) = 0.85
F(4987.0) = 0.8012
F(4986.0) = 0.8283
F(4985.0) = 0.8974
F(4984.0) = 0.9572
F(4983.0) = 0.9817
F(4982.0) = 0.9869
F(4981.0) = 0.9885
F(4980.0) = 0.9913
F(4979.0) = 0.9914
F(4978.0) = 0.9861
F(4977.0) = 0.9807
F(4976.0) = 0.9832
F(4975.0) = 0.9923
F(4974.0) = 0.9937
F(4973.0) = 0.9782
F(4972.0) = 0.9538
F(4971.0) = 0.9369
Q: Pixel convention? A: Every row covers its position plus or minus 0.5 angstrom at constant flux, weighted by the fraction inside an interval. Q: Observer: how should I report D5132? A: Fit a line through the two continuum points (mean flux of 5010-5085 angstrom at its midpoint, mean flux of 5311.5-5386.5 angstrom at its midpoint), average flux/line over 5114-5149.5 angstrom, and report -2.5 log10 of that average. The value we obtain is 0.22 mag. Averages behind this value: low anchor 1.03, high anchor 0.836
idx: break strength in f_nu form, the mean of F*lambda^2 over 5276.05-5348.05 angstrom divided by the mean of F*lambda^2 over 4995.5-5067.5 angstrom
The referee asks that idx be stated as 0.5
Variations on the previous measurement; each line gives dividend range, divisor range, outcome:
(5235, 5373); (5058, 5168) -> 1.06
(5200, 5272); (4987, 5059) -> 0.49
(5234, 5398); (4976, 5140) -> 0.72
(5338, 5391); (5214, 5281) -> 1.06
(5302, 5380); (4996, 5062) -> 0.52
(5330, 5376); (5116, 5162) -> 1.12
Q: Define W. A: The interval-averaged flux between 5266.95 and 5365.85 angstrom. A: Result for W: 0.821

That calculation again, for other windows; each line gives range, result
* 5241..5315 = 0.795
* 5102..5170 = 0.822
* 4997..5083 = 1.6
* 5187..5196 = 0.826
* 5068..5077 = 0.861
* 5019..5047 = 0.901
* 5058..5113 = 0.83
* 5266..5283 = 0.849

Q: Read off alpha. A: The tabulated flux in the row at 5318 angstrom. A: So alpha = 0.8388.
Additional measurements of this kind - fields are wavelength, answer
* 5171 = 0.8909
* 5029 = 0.7892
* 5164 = 0.9096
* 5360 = 0.7533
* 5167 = 0.8731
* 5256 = 0.8519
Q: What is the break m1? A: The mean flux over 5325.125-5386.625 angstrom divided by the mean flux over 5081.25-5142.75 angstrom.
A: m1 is 1.1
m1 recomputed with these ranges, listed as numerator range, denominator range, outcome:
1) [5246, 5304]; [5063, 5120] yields 0.95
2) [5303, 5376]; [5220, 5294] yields 1.03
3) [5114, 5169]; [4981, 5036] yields 0.41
